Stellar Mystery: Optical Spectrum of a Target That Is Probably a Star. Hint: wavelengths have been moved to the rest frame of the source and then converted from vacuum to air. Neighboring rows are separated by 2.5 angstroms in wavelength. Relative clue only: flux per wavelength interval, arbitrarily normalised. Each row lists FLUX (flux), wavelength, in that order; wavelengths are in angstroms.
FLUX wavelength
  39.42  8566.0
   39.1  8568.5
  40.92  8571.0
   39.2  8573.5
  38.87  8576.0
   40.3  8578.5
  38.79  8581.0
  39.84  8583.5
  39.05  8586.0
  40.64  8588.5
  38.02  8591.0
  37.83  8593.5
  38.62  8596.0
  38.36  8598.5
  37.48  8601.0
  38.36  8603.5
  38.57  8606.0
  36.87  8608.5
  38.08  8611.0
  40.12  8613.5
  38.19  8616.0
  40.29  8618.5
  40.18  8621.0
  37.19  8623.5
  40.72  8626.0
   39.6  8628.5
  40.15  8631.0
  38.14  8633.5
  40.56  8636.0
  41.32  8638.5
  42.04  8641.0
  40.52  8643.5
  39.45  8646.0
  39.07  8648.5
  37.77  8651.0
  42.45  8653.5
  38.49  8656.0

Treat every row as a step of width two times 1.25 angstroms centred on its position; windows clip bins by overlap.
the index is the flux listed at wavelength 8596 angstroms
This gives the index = 38.62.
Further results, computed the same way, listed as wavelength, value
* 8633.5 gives 38.14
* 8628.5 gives 39.6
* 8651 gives 37.77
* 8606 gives 38.57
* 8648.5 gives 39.07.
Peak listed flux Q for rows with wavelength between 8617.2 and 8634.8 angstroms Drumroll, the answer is 40.72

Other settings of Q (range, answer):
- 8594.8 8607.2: 38.62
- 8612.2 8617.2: 40.12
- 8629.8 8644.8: 42.04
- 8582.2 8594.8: 40.64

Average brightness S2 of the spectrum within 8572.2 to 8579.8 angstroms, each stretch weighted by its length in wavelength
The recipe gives 39.5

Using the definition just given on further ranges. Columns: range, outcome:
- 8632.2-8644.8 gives 40.5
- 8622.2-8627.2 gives 38.9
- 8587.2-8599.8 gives 38.7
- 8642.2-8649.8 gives 39.7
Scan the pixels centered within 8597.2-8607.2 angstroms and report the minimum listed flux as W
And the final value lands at 37.48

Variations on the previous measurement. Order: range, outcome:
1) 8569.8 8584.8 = 38.79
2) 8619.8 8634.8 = 37.19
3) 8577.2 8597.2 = 37.83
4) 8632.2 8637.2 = 38.14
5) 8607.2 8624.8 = 36.87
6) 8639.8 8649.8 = 39.07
